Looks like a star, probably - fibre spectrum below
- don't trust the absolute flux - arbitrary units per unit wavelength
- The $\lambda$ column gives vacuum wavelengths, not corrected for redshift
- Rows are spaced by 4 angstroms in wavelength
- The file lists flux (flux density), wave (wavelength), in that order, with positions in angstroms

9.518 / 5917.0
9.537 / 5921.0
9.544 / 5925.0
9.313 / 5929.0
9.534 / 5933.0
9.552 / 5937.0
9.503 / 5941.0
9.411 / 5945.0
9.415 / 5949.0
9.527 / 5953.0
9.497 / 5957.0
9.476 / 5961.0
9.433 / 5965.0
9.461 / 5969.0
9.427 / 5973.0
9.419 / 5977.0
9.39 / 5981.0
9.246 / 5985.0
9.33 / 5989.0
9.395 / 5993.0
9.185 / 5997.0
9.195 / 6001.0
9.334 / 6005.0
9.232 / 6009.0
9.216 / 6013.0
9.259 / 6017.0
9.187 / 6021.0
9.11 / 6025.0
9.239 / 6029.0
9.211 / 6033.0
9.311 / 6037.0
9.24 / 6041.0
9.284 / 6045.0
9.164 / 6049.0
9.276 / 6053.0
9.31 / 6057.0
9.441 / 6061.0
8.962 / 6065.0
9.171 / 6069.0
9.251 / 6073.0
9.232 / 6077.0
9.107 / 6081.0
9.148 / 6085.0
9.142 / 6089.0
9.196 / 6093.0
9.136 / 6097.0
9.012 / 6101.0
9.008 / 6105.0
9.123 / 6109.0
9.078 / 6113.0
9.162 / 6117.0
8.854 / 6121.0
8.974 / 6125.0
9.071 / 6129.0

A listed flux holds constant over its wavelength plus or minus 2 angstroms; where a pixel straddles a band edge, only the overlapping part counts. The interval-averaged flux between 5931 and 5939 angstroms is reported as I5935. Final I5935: 9.54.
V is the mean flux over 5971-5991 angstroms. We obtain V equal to 9.36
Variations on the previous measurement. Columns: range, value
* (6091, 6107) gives 9.09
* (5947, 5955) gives 9.47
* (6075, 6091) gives 9.16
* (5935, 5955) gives 9.48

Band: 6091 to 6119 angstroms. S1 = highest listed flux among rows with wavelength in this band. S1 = 9.196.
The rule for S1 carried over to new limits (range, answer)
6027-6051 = 9.311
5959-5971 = 9.476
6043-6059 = 9.31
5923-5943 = 9.552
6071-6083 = 9.251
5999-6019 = 9.334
